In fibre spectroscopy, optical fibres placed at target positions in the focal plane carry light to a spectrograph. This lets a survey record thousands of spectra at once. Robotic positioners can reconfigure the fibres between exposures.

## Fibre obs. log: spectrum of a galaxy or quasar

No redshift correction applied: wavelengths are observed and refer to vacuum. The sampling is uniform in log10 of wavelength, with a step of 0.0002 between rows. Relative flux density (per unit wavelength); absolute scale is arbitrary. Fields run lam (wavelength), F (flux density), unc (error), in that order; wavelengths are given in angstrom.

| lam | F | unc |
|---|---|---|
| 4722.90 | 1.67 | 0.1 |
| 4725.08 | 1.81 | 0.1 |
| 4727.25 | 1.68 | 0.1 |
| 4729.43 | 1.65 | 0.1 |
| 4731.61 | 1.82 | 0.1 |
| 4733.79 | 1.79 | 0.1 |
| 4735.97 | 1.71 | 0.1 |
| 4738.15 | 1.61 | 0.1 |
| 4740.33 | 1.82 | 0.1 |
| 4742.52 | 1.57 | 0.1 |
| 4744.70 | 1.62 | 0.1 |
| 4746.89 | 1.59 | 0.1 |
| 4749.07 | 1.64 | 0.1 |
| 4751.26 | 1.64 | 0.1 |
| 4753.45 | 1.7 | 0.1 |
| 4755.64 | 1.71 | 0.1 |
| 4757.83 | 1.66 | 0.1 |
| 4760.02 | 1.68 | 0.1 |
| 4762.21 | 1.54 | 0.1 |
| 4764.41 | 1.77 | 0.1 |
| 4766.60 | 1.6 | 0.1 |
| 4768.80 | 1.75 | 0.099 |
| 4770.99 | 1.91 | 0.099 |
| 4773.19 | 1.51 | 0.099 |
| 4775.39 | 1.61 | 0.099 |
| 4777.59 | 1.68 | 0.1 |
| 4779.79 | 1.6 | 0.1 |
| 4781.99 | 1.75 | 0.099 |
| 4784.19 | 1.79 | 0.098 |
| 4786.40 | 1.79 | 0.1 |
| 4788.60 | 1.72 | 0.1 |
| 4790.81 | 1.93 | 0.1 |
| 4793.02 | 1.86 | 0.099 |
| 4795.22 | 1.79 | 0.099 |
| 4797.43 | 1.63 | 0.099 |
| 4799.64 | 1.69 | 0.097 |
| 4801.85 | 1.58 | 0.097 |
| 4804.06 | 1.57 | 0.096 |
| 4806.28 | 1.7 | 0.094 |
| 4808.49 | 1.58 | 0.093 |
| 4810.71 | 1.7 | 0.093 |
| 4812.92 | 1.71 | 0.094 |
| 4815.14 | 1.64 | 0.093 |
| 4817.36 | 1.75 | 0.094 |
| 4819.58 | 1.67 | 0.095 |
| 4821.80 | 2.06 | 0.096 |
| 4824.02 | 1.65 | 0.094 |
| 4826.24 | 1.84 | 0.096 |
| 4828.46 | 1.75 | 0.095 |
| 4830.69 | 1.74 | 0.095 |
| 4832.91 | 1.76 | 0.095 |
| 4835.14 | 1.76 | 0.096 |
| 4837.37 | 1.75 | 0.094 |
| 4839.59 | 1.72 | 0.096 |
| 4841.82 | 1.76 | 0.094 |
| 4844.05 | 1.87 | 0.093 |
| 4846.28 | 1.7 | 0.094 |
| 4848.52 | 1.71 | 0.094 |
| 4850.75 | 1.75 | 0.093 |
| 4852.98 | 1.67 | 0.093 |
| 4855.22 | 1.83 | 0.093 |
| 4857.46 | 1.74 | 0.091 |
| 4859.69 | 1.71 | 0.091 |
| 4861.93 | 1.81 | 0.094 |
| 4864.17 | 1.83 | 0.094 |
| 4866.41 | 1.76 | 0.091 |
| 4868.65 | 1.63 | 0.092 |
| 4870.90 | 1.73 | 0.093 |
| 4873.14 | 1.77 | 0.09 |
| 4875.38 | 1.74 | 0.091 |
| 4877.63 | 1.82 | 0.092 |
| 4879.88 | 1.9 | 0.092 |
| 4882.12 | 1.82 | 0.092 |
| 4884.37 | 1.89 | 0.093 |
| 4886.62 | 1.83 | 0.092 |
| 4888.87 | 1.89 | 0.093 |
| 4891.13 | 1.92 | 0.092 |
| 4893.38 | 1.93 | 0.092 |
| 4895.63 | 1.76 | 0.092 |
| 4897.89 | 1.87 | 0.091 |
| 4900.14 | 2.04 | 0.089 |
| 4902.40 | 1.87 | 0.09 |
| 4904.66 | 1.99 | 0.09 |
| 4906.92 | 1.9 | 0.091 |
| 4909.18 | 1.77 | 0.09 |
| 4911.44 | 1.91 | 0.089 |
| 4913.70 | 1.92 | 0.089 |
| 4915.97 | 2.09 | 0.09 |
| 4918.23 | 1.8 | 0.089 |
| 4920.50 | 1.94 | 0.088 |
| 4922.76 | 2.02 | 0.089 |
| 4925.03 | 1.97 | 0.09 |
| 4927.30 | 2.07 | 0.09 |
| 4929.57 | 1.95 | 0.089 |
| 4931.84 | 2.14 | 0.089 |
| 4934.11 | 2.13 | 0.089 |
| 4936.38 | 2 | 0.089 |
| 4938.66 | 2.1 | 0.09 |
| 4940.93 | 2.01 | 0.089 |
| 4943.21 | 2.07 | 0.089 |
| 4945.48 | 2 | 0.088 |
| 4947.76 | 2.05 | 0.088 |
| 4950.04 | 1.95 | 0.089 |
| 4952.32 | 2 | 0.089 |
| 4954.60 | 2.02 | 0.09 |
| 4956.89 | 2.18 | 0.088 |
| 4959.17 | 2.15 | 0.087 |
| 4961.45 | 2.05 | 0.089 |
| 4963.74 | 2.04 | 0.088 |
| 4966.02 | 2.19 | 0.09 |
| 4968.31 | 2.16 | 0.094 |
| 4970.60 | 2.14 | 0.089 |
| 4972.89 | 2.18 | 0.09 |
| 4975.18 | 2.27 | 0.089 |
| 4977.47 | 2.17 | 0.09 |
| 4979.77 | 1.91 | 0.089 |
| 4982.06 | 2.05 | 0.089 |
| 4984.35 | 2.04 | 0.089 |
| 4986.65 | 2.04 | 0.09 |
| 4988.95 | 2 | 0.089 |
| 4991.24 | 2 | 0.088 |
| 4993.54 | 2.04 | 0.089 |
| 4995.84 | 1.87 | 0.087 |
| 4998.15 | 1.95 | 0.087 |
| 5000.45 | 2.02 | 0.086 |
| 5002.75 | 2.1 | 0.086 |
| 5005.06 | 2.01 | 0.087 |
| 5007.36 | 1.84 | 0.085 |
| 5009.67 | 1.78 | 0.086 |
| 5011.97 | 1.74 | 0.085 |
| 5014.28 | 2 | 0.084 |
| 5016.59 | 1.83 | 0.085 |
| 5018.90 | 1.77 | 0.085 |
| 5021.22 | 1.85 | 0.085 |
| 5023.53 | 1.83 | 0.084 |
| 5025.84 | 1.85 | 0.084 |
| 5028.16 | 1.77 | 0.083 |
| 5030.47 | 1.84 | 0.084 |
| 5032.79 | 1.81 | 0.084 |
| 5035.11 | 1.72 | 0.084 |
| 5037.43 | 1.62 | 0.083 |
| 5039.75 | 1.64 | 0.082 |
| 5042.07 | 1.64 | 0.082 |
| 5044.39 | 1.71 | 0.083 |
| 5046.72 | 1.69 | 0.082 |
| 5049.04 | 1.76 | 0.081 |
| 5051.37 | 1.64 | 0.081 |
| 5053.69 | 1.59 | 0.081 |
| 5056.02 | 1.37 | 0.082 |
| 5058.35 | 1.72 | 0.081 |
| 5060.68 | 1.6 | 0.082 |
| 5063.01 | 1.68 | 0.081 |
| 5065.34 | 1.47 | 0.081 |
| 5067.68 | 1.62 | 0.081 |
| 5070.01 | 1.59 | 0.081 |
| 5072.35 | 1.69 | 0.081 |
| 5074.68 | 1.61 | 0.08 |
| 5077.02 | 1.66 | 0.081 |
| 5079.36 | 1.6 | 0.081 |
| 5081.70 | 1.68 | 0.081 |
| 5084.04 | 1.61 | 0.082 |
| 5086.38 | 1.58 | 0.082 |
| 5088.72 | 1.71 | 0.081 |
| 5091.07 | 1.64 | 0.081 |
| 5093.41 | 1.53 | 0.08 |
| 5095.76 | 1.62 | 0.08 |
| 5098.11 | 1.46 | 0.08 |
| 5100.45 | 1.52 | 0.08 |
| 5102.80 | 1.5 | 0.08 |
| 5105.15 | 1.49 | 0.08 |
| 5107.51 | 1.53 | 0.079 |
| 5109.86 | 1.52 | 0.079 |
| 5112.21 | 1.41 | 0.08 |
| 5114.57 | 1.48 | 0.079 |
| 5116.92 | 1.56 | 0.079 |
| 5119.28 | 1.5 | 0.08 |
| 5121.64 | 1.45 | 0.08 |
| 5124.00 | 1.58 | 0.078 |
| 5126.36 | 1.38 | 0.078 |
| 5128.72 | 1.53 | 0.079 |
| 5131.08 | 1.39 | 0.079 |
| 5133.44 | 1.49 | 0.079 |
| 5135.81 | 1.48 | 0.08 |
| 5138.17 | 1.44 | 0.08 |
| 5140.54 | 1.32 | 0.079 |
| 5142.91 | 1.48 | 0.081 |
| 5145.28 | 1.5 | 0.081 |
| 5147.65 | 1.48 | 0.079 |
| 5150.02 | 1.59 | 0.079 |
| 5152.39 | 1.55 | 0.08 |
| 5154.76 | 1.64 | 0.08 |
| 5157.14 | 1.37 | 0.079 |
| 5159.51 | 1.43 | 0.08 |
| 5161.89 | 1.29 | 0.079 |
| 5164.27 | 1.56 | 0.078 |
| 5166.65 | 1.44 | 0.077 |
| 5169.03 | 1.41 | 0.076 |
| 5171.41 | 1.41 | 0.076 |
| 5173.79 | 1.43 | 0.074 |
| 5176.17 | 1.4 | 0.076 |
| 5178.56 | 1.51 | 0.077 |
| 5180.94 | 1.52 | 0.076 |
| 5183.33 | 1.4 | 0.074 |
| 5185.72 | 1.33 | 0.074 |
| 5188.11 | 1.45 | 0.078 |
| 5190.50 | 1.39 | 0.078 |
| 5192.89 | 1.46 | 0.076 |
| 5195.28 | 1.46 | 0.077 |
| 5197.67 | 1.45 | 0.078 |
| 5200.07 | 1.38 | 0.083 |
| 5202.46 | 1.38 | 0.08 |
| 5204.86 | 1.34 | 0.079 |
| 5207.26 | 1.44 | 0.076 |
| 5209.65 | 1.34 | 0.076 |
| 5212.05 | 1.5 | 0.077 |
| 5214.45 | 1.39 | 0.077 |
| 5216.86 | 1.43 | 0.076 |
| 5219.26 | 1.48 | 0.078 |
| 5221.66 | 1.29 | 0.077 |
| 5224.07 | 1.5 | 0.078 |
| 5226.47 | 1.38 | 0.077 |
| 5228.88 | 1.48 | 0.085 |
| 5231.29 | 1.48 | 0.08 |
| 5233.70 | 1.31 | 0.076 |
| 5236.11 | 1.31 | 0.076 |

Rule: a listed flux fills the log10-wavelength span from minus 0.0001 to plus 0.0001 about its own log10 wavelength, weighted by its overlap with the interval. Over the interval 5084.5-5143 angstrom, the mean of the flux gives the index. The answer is 1.51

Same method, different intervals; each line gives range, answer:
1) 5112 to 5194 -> 1.46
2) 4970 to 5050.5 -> 1.9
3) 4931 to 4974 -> 2.08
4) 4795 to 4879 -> 1.73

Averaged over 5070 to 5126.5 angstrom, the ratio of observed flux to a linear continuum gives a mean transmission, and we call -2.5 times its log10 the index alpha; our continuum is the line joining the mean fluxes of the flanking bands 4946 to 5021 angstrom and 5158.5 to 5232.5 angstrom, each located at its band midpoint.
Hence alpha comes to 0.09 mag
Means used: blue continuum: 2.01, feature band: 1.56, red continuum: 1.42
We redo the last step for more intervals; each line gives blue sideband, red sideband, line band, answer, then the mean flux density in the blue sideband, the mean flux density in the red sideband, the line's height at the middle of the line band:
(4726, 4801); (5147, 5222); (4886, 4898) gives -0.15 mag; 1.7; 1.44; 1.62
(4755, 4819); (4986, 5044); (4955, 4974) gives -0.17 mag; 1.7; 1.86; 1.82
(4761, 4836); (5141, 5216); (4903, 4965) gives -0.23 mag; 1.72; 1.44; 1.62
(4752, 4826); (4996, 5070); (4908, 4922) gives -0.11 mag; 1.71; 1.76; 1.73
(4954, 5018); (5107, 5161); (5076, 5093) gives 0.02 mag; 2.03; 1.48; 1.66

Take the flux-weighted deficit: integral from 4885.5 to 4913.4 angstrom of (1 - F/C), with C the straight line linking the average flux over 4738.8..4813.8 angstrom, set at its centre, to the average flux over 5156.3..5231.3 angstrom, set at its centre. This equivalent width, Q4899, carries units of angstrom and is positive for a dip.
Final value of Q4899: -4.9 angstrom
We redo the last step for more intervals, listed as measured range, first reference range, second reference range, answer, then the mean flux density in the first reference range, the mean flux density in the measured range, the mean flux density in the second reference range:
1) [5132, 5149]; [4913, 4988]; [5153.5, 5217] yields 1.0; 2.06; 1.46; 1.43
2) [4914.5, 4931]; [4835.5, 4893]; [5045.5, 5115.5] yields -2.4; 1.78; 1.98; 1.59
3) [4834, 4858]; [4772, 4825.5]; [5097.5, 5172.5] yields -1.1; 1.71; 1.75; 1.47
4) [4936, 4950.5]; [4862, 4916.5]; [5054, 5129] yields -2.1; 1.85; 2.03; 1.56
